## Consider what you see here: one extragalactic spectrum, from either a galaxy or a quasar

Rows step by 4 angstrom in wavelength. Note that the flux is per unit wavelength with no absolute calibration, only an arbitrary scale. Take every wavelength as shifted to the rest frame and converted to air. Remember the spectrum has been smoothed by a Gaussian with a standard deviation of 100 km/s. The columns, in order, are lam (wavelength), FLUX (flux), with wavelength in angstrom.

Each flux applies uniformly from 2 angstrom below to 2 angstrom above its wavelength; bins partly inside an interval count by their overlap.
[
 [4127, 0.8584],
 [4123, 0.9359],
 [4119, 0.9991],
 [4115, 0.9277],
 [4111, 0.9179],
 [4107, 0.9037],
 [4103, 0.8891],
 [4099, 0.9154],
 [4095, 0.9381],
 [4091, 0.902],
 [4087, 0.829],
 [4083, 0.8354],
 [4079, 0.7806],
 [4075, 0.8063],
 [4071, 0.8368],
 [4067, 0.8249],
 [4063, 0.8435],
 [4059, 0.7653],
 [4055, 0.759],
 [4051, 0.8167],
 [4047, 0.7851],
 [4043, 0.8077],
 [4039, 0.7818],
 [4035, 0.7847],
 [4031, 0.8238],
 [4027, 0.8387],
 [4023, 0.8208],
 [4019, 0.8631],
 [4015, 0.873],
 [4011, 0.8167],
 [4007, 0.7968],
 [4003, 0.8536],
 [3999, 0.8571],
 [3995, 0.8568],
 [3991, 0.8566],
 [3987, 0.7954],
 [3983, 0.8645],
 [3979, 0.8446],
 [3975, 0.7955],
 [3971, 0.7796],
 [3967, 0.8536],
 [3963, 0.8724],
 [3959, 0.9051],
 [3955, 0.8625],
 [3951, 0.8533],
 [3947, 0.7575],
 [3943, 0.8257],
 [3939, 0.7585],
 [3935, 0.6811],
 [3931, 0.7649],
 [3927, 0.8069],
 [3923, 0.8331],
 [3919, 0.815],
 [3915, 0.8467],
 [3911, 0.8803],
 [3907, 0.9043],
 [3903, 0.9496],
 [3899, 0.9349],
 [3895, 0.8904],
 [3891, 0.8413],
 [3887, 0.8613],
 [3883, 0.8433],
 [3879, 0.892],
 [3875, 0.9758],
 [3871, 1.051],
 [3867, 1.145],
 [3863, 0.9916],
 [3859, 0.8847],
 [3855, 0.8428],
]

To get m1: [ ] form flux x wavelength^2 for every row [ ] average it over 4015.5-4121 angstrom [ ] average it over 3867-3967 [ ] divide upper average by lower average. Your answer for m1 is 1.1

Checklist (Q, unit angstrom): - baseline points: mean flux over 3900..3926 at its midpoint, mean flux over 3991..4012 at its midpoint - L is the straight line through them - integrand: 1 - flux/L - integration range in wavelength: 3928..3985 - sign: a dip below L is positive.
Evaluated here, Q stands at 2.65 angstrom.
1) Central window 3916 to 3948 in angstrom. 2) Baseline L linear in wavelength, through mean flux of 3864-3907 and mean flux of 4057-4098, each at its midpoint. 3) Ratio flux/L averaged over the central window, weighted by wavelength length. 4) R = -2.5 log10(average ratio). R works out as 0.17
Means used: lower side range 0.938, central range 0.783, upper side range 0.838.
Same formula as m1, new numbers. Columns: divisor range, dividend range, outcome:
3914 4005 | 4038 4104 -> 1.07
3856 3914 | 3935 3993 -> 0.93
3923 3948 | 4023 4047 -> 1.10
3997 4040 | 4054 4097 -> 1.03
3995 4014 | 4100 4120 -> 1.16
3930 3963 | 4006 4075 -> 1.06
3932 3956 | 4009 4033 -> 1.11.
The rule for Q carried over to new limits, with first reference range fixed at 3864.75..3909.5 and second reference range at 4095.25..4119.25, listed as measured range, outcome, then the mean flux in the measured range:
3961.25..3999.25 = 3.8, 0.836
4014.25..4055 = 4.9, 0.815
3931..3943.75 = 2.5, 0.75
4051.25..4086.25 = 4.4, 0.808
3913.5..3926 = 1.4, 0.829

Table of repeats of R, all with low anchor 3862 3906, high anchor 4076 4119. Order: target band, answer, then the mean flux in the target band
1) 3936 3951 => 0.18 mag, 0.784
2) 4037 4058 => 0.14 mag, 0.789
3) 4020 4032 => 0.09 mag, 0.831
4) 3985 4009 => 0.10 mag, 0.836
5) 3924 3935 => 0.20 mag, 0.771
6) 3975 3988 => 0.11 mag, 0.832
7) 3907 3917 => 0.08 mag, 0.872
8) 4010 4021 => 0.07 mag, 0.854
